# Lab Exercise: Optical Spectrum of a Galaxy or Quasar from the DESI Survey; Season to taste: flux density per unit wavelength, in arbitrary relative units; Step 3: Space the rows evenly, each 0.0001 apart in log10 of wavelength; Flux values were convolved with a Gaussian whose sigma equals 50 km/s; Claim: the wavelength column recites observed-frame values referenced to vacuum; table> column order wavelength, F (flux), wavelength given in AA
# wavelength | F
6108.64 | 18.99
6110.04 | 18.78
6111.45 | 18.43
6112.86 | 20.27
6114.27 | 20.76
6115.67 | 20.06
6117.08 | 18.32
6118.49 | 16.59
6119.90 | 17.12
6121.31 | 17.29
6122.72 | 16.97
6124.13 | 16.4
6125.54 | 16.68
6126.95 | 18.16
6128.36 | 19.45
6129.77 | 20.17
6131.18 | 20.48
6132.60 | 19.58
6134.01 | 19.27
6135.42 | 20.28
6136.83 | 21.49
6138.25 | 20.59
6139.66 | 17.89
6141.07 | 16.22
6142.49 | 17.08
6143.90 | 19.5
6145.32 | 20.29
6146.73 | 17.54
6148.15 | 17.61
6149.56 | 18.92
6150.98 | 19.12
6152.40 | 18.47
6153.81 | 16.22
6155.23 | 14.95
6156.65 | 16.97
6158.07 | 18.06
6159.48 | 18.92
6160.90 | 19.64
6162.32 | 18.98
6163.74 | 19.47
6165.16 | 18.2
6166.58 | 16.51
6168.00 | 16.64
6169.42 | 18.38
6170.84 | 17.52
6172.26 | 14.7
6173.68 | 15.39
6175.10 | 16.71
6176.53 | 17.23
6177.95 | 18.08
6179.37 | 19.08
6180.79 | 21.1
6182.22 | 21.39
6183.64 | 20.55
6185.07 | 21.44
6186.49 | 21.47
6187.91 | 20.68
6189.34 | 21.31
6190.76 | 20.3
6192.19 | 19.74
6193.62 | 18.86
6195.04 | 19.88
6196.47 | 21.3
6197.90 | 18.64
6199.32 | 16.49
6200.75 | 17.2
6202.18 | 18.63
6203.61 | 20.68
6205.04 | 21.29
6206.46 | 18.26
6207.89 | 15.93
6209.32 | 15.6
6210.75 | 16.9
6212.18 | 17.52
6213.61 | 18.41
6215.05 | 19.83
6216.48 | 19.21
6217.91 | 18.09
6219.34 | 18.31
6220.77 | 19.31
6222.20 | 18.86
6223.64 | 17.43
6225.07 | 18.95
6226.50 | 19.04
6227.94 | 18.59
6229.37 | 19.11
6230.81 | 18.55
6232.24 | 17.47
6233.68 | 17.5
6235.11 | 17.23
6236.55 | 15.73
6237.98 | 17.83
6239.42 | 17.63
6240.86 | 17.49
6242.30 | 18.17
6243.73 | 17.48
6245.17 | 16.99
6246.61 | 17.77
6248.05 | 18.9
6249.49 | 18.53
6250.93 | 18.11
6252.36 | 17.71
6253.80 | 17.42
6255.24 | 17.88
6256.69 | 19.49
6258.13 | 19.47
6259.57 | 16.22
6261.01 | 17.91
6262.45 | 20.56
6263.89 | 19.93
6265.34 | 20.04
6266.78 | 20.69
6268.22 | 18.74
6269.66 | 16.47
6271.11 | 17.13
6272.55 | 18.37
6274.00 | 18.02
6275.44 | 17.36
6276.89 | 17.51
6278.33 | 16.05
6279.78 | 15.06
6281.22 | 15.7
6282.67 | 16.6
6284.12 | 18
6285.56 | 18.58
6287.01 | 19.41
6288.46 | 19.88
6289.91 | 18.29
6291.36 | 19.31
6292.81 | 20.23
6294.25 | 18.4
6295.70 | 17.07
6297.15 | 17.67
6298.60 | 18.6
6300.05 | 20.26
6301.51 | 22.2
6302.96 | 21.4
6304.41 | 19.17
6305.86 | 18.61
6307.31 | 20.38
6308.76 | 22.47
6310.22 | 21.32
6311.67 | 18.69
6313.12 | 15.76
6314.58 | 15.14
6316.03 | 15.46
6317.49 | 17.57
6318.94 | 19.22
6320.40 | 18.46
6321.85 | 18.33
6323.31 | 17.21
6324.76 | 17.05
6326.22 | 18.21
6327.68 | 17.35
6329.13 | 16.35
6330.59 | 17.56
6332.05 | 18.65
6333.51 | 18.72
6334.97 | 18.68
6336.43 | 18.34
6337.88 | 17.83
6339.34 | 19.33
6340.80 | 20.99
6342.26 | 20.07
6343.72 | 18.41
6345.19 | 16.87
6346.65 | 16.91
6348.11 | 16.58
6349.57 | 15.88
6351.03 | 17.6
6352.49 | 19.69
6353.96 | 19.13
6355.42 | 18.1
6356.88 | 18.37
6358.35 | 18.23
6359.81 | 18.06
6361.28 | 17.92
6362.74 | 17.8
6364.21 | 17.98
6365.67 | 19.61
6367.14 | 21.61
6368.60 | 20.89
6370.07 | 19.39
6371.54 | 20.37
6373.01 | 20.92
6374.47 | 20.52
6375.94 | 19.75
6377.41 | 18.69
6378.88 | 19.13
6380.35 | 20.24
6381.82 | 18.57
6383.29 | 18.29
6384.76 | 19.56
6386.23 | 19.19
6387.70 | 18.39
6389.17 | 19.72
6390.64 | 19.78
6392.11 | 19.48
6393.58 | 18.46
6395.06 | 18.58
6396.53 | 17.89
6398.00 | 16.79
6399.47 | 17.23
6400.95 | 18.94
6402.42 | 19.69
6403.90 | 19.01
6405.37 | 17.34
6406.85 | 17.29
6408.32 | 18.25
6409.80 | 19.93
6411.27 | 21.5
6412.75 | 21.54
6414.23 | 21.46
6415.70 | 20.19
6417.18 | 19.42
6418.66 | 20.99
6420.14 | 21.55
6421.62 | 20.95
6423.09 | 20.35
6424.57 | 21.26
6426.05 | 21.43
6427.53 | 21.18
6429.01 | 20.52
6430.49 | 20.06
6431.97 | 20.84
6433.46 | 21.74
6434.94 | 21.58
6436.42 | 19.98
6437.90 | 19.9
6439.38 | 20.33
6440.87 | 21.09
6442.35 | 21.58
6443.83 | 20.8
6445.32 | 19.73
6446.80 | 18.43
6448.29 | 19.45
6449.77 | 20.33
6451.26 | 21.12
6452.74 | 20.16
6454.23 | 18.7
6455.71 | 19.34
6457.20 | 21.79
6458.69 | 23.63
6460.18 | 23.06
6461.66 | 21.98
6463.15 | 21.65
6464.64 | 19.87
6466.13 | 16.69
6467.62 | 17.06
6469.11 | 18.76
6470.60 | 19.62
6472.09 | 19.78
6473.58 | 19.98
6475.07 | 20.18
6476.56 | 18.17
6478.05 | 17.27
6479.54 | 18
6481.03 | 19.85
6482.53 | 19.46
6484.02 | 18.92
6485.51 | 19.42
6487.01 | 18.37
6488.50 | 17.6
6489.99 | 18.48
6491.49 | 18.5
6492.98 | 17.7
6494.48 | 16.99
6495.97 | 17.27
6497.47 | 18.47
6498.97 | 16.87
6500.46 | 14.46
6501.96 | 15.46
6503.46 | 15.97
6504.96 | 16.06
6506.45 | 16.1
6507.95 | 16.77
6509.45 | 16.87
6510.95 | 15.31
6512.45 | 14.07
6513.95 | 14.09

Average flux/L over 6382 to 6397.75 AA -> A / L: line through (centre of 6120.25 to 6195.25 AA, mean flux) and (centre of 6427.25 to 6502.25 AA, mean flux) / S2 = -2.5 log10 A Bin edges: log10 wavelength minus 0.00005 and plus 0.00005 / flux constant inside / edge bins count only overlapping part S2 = 0.02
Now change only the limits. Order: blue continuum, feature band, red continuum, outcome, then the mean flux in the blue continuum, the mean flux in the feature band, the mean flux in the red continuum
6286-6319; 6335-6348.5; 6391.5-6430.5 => 0.05 mag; 19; 18.4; 19.7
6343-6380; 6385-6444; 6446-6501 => -0.05 mag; 18.8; 19.9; 19.1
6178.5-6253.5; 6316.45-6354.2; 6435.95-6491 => 0.07 mag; 18.7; 18.1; 19.7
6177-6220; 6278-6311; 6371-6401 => 0.01 mag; 19.2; 18.9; 19.1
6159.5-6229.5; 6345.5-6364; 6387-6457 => 0.10 mag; 18.7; 17.8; 19.9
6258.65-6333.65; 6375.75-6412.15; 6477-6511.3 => -0.06 mag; 18.3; 18.9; 17.4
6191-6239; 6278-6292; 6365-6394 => 0.07 mag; 18.4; 17.7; 19.6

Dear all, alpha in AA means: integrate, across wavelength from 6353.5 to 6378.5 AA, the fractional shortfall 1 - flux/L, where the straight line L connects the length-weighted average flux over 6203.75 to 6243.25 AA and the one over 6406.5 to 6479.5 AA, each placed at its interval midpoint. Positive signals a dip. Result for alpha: 0.32 AA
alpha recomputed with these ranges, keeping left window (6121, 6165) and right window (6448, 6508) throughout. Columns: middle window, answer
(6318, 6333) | 0.6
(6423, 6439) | -1.8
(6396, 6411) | 0.3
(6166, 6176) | 1.0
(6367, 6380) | -1.0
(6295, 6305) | -0.5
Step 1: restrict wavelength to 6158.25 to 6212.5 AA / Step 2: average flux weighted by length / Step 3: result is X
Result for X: 18.7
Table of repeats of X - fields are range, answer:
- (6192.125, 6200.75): 18.9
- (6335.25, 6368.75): 18.5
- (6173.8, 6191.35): 19.8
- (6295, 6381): 18.7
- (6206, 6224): 18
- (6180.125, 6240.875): 18.8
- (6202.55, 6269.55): 18.3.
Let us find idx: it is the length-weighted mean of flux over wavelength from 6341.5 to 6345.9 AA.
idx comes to 18.4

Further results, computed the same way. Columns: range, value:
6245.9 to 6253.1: 18.2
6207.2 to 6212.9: 16.5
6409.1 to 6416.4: 21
